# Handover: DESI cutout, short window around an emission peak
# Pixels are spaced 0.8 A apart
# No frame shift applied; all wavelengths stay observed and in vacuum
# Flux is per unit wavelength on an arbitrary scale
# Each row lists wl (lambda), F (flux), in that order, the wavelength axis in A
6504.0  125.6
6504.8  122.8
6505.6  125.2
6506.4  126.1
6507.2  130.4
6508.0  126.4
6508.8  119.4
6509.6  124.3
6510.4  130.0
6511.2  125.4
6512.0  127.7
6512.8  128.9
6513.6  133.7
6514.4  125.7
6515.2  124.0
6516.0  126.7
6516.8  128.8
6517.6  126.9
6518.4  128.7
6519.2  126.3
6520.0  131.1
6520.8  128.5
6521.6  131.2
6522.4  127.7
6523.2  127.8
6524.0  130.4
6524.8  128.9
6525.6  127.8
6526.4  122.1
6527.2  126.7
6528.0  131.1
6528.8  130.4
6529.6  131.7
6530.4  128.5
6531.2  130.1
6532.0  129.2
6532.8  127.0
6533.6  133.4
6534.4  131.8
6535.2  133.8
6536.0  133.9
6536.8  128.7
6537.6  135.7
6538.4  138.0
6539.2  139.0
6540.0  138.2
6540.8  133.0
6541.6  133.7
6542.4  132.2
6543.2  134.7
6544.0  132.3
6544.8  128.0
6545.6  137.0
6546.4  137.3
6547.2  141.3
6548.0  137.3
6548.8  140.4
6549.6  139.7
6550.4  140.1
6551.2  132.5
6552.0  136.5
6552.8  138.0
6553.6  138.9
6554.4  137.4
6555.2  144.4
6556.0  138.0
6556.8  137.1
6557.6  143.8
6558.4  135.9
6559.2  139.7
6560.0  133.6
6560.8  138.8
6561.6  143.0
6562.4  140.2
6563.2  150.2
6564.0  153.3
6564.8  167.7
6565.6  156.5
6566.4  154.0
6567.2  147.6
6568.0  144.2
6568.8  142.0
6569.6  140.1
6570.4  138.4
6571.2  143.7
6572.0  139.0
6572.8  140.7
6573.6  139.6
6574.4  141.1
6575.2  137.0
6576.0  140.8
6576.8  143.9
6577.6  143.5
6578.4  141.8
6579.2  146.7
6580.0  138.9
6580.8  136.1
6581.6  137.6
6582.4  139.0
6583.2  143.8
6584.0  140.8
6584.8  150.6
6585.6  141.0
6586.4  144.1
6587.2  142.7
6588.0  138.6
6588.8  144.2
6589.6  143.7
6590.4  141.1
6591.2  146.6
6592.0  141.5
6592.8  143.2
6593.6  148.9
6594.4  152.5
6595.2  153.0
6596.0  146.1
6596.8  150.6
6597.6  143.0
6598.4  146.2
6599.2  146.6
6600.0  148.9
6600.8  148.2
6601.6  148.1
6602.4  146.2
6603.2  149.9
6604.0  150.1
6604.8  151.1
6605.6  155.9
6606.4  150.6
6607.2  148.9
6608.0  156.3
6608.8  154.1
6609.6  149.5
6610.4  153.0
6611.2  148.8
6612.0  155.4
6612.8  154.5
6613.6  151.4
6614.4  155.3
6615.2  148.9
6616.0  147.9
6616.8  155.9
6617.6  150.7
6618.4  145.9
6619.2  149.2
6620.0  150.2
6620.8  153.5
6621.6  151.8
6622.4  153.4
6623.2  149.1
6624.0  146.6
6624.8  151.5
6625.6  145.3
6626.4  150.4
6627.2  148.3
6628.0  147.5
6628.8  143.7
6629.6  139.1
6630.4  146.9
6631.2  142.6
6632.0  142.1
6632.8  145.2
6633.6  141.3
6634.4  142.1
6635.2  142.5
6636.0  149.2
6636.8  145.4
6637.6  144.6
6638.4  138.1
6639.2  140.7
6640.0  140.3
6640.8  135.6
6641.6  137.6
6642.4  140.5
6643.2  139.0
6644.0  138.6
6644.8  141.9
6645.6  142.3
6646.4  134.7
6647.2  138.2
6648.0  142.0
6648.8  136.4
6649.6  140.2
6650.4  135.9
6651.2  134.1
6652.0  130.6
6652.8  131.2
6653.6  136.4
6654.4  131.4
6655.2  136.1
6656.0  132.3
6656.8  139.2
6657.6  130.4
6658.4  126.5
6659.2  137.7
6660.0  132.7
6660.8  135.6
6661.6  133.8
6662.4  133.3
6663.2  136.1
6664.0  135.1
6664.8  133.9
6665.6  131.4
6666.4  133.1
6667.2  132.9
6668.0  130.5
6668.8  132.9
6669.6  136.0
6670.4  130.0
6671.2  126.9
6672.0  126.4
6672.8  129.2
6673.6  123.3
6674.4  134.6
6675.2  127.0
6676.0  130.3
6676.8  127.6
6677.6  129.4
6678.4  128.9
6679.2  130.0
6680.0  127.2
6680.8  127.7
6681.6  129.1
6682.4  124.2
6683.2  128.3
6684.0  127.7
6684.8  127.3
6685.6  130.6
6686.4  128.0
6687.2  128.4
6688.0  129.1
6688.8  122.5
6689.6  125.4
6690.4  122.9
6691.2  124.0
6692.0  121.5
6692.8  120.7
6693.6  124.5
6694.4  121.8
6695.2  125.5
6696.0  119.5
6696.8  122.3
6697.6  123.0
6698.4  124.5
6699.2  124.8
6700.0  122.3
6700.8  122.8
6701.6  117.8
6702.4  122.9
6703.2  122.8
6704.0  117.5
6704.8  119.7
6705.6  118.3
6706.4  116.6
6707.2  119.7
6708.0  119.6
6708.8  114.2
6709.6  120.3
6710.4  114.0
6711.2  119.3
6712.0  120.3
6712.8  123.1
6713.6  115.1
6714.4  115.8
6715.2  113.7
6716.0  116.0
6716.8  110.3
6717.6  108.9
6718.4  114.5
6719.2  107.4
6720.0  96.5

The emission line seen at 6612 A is C III]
